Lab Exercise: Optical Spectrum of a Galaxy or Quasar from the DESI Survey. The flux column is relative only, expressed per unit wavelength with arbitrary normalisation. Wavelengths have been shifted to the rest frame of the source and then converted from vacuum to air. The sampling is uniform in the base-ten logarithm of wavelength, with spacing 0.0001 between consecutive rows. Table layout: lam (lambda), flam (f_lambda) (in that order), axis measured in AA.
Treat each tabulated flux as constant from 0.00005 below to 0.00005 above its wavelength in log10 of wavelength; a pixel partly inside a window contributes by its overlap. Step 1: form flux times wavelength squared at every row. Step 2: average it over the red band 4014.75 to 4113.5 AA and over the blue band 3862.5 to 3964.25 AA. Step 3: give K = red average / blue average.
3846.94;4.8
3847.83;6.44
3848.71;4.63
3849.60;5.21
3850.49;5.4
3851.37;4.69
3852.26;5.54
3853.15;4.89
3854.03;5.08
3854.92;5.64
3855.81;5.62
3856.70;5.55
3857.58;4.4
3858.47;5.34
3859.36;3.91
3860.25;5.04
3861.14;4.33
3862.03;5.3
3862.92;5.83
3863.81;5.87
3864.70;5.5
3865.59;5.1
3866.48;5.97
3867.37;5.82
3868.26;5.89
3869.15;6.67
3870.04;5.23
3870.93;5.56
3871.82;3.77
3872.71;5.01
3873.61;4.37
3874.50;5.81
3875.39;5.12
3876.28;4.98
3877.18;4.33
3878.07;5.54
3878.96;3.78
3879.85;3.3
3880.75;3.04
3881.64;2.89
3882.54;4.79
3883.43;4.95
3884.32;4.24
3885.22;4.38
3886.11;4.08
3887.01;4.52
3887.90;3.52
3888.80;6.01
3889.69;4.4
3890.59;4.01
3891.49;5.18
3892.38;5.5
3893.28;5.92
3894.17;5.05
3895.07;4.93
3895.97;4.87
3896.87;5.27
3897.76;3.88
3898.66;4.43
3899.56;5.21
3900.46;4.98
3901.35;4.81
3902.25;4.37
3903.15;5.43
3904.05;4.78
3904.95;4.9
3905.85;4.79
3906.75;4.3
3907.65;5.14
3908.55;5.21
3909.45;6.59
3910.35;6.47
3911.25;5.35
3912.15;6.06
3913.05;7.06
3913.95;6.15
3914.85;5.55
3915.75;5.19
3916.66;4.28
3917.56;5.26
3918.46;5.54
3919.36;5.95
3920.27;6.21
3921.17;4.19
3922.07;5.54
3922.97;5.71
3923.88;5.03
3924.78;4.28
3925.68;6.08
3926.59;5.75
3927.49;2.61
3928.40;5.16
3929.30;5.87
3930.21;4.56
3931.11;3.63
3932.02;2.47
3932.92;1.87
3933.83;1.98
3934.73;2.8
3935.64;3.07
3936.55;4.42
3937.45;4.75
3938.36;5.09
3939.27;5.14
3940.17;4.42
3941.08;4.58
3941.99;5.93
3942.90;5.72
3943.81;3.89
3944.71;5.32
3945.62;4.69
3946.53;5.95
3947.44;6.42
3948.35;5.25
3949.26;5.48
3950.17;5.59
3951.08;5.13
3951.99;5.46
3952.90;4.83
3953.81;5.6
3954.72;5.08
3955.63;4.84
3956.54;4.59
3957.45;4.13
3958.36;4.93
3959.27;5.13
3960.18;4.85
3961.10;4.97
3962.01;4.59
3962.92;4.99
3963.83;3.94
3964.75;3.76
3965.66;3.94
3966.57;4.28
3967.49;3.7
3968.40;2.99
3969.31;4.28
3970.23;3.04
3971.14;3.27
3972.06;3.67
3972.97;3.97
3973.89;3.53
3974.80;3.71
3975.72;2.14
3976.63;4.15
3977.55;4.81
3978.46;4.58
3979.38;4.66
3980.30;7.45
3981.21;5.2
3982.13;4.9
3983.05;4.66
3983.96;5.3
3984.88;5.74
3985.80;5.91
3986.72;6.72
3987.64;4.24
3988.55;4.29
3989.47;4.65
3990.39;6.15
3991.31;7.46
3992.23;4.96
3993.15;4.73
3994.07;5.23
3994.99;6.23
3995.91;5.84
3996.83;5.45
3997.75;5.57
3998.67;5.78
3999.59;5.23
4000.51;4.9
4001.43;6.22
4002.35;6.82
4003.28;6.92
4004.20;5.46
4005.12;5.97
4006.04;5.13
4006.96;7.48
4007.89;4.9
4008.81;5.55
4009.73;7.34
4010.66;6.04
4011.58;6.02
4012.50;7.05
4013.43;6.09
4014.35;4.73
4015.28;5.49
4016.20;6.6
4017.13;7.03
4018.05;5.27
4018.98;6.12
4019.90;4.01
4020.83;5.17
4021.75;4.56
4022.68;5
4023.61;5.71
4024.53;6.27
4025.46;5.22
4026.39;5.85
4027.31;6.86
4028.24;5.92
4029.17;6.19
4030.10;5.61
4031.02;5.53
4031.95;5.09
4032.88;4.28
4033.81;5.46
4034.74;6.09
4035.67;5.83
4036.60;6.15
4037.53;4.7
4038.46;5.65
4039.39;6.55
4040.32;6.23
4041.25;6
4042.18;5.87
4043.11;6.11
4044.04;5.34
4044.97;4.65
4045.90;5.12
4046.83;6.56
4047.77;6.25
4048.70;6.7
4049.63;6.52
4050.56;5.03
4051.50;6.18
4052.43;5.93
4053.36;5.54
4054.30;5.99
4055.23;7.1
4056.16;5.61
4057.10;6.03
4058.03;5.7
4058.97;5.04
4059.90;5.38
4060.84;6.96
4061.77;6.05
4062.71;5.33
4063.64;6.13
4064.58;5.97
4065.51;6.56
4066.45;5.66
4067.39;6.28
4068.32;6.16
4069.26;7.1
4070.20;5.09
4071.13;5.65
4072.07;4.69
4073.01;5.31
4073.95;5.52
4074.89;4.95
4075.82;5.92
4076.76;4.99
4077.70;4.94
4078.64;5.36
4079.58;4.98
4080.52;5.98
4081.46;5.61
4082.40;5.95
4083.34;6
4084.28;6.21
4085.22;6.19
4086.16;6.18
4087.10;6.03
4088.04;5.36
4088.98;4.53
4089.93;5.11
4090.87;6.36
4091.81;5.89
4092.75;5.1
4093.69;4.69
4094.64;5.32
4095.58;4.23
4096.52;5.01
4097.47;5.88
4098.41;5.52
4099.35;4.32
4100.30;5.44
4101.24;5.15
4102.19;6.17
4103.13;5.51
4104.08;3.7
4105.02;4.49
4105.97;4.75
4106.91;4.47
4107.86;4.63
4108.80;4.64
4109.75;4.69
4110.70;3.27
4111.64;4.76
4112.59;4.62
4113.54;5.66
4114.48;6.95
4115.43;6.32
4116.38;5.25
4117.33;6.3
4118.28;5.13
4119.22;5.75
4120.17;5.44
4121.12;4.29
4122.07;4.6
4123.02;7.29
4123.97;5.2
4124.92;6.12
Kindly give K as 1.22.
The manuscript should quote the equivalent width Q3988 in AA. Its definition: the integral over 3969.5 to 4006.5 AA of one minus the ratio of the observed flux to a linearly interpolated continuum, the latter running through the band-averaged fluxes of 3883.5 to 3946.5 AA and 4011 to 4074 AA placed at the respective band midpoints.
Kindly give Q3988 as 2.0 AA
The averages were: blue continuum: 4.85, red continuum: 5.79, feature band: 5.11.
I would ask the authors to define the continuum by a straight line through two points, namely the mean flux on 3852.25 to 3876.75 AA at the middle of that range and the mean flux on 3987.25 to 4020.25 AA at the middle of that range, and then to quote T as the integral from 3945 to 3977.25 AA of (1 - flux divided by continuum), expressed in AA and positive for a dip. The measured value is 6.40 AA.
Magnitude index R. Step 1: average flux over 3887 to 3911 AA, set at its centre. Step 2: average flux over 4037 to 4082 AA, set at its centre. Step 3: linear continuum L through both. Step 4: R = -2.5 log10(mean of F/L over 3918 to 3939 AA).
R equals 0.151 mag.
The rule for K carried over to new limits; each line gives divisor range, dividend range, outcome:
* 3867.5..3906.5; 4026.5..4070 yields 1.34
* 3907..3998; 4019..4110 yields 1.21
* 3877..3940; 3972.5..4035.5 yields 1.21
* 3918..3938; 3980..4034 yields 1.33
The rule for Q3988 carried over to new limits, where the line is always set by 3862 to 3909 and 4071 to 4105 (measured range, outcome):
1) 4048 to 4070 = -3.1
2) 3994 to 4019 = -3.8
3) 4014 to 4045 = -2.5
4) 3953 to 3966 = 1.0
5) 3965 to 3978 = 3.6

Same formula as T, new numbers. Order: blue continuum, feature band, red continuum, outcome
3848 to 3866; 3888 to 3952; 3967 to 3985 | -3.7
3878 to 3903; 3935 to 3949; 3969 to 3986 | -1.4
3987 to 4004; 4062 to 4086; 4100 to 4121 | -2.0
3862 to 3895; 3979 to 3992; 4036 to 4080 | -0.2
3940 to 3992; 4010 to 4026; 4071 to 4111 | -2.3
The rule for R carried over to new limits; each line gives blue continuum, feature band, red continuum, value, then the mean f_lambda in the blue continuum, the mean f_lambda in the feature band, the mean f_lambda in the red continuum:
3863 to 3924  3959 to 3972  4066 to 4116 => 0.25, 5.06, 4.09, 5.34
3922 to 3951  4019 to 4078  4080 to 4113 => -0.14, 4.65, 5.72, 5.19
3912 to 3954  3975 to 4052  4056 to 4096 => -0.06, 4.91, 5.63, 5.63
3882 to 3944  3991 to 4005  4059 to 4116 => -0.13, 4.84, 5.77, 5.42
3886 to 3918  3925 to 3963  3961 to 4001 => 0.05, 5.11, 4.7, 4.76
